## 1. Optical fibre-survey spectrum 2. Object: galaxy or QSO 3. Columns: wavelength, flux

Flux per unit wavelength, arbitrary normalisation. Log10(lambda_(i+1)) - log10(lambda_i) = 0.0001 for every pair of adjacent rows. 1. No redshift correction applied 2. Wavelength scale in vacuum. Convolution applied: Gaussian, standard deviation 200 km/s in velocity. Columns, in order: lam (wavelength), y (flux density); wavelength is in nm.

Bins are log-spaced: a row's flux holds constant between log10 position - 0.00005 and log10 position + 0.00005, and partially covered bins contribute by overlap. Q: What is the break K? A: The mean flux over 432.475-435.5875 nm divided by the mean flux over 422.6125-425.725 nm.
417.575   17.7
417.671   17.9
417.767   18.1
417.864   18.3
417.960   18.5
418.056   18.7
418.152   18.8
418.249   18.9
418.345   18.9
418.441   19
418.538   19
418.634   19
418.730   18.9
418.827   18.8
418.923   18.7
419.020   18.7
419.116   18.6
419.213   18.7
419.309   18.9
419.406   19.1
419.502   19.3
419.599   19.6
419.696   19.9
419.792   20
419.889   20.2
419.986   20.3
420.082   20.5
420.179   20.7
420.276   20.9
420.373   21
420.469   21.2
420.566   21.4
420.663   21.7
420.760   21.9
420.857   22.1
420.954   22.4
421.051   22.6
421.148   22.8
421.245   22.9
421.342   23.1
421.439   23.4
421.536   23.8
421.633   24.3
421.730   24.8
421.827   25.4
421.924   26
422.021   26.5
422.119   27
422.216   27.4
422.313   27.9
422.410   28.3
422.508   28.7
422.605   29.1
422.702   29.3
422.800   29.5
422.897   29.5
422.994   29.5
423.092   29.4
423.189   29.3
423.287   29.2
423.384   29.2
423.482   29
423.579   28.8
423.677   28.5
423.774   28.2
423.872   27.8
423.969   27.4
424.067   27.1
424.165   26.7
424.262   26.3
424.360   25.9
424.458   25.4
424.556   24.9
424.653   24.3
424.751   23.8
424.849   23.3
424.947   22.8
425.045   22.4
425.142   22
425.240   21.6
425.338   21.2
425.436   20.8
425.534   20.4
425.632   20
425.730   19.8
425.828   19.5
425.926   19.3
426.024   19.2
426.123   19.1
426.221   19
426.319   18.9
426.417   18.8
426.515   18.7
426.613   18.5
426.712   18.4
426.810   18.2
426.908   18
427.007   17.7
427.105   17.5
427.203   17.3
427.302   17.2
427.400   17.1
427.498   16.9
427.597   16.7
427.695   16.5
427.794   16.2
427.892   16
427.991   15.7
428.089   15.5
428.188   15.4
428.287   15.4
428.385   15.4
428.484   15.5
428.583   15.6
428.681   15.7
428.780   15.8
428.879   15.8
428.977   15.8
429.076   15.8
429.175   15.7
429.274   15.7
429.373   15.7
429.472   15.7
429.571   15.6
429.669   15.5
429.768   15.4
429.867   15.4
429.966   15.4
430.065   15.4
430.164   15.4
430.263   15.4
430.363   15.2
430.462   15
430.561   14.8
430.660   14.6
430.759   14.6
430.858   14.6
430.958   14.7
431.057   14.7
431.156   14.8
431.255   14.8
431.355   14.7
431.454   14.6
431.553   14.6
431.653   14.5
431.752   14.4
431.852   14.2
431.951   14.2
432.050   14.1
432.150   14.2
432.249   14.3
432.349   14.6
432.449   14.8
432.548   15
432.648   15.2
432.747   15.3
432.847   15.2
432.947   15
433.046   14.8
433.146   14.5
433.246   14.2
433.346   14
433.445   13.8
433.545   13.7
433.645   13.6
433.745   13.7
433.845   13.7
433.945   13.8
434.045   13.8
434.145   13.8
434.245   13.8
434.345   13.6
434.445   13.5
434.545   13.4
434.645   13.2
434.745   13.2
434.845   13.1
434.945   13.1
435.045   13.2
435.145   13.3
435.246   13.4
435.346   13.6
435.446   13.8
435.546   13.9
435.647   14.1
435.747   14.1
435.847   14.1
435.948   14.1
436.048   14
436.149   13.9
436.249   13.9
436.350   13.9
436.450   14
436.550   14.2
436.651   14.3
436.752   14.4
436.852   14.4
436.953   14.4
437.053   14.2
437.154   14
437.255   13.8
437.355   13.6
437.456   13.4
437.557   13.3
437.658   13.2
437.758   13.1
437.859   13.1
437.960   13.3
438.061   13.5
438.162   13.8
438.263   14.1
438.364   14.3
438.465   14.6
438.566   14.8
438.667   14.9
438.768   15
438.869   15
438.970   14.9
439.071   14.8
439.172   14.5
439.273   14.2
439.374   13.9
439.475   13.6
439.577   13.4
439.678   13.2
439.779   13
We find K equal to 0.54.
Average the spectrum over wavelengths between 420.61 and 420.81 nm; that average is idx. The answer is 21.8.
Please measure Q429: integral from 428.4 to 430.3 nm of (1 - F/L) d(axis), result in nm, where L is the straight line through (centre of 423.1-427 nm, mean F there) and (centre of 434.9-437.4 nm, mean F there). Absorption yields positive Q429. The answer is 0.38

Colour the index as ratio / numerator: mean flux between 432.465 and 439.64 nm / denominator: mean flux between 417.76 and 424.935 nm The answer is 0.60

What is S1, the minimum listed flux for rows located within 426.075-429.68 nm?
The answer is 15.4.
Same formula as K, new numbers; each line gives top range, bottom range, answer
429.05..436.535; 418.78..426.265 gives 0.61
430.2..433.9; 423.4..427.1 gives 0.65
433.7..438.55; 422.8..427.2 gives 0.59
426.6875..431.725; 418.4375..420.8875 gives 0.79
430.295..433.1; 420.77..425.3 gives 0.56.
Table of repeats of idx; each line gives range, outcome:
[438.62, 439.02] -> 15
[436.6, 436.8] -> 14.3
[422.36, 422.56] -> 28.5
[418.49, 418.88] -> 19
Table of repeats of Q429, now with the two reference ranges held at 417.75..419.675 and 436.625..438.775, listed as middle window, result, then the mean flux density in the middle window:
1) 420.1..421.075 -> -0.17 nm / 21.5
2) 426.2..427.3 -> -0.09 nm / 18.2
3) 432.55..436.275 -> 0.22 nm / 13.9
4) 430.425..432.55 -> 0.13 nm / 14.6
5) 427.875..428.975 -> 0.05 nm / 15.6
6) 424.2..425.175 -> -0.39 nm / 24.2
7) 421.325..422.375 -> -0.44 nm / 25.5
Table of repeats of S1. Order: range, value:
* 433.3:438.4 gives 13.1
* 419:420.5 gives 18.6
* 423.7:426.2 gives 19.1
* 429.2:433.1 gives 14.1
